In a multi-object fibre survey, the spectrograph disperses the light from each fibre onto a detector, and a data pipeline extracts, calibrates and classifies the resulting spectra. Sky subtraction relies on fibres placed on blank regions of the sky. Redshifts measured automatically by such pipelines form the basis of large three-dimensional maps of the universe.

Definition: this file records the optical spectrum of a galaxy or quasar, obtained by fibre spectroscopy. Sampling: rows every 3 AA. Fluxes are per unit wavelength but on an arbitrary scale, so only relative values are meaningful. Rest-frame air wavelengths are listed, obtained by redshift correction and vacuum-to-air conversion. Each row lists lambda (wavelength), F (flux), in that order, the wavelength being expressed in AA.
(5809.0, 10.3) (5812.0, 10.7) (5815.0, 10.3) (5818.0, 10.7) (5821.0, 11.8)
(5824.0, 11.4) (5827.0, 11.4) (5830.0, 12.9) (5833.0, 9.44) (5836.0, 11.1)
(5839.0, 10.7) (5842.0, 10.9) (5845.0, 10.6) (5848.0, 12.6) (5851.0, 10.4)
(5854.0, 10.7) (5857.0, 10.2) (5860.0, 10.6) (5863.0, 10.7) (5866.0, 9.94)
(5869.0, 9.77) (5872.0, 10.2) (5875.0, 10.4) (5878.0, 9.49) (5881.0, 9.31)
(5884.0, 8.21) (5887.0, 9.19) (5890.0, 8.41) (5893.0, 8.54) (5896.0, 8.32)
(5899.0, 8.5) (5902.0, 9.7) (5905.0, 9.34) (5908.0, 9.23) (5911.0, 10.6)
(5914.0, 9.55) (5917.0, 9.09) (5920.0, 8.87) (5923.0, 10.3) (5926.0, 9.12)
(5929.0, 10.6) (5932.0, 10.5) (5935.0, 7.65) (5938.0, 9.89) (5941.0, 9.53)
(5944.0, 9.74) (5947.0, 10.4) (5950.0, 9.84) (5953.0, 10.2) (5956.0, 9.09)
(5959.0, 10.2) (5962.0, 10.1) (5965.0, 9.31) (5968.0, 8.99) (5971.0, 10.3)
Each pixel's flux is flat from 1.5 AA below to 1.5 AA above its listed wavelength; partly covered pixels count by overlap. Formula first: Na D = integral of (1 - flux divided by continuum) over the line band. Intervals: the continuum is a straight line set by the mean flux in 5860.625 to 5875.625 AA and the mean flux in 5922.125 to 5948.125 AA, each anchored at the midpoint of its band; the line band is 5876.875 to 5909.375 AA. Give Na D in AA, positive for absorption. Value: 3.6 AA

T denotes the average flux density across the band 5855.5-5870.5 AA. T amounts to 10.2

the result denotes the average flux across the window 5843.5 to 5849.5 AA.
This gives 11.6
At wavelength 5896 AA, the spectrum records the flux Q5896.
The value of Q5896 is 8.32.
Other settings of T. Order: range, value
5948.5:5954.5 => 10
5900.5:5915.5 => 9.68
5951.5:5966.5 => 9.78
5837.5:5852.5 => 11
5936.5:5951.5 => 9.88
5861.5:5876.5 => 10.2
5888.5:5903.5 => 8.69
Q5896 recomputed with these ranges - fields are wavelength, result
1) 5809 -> 10.3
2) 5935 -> 7.65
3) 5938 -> 9.89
